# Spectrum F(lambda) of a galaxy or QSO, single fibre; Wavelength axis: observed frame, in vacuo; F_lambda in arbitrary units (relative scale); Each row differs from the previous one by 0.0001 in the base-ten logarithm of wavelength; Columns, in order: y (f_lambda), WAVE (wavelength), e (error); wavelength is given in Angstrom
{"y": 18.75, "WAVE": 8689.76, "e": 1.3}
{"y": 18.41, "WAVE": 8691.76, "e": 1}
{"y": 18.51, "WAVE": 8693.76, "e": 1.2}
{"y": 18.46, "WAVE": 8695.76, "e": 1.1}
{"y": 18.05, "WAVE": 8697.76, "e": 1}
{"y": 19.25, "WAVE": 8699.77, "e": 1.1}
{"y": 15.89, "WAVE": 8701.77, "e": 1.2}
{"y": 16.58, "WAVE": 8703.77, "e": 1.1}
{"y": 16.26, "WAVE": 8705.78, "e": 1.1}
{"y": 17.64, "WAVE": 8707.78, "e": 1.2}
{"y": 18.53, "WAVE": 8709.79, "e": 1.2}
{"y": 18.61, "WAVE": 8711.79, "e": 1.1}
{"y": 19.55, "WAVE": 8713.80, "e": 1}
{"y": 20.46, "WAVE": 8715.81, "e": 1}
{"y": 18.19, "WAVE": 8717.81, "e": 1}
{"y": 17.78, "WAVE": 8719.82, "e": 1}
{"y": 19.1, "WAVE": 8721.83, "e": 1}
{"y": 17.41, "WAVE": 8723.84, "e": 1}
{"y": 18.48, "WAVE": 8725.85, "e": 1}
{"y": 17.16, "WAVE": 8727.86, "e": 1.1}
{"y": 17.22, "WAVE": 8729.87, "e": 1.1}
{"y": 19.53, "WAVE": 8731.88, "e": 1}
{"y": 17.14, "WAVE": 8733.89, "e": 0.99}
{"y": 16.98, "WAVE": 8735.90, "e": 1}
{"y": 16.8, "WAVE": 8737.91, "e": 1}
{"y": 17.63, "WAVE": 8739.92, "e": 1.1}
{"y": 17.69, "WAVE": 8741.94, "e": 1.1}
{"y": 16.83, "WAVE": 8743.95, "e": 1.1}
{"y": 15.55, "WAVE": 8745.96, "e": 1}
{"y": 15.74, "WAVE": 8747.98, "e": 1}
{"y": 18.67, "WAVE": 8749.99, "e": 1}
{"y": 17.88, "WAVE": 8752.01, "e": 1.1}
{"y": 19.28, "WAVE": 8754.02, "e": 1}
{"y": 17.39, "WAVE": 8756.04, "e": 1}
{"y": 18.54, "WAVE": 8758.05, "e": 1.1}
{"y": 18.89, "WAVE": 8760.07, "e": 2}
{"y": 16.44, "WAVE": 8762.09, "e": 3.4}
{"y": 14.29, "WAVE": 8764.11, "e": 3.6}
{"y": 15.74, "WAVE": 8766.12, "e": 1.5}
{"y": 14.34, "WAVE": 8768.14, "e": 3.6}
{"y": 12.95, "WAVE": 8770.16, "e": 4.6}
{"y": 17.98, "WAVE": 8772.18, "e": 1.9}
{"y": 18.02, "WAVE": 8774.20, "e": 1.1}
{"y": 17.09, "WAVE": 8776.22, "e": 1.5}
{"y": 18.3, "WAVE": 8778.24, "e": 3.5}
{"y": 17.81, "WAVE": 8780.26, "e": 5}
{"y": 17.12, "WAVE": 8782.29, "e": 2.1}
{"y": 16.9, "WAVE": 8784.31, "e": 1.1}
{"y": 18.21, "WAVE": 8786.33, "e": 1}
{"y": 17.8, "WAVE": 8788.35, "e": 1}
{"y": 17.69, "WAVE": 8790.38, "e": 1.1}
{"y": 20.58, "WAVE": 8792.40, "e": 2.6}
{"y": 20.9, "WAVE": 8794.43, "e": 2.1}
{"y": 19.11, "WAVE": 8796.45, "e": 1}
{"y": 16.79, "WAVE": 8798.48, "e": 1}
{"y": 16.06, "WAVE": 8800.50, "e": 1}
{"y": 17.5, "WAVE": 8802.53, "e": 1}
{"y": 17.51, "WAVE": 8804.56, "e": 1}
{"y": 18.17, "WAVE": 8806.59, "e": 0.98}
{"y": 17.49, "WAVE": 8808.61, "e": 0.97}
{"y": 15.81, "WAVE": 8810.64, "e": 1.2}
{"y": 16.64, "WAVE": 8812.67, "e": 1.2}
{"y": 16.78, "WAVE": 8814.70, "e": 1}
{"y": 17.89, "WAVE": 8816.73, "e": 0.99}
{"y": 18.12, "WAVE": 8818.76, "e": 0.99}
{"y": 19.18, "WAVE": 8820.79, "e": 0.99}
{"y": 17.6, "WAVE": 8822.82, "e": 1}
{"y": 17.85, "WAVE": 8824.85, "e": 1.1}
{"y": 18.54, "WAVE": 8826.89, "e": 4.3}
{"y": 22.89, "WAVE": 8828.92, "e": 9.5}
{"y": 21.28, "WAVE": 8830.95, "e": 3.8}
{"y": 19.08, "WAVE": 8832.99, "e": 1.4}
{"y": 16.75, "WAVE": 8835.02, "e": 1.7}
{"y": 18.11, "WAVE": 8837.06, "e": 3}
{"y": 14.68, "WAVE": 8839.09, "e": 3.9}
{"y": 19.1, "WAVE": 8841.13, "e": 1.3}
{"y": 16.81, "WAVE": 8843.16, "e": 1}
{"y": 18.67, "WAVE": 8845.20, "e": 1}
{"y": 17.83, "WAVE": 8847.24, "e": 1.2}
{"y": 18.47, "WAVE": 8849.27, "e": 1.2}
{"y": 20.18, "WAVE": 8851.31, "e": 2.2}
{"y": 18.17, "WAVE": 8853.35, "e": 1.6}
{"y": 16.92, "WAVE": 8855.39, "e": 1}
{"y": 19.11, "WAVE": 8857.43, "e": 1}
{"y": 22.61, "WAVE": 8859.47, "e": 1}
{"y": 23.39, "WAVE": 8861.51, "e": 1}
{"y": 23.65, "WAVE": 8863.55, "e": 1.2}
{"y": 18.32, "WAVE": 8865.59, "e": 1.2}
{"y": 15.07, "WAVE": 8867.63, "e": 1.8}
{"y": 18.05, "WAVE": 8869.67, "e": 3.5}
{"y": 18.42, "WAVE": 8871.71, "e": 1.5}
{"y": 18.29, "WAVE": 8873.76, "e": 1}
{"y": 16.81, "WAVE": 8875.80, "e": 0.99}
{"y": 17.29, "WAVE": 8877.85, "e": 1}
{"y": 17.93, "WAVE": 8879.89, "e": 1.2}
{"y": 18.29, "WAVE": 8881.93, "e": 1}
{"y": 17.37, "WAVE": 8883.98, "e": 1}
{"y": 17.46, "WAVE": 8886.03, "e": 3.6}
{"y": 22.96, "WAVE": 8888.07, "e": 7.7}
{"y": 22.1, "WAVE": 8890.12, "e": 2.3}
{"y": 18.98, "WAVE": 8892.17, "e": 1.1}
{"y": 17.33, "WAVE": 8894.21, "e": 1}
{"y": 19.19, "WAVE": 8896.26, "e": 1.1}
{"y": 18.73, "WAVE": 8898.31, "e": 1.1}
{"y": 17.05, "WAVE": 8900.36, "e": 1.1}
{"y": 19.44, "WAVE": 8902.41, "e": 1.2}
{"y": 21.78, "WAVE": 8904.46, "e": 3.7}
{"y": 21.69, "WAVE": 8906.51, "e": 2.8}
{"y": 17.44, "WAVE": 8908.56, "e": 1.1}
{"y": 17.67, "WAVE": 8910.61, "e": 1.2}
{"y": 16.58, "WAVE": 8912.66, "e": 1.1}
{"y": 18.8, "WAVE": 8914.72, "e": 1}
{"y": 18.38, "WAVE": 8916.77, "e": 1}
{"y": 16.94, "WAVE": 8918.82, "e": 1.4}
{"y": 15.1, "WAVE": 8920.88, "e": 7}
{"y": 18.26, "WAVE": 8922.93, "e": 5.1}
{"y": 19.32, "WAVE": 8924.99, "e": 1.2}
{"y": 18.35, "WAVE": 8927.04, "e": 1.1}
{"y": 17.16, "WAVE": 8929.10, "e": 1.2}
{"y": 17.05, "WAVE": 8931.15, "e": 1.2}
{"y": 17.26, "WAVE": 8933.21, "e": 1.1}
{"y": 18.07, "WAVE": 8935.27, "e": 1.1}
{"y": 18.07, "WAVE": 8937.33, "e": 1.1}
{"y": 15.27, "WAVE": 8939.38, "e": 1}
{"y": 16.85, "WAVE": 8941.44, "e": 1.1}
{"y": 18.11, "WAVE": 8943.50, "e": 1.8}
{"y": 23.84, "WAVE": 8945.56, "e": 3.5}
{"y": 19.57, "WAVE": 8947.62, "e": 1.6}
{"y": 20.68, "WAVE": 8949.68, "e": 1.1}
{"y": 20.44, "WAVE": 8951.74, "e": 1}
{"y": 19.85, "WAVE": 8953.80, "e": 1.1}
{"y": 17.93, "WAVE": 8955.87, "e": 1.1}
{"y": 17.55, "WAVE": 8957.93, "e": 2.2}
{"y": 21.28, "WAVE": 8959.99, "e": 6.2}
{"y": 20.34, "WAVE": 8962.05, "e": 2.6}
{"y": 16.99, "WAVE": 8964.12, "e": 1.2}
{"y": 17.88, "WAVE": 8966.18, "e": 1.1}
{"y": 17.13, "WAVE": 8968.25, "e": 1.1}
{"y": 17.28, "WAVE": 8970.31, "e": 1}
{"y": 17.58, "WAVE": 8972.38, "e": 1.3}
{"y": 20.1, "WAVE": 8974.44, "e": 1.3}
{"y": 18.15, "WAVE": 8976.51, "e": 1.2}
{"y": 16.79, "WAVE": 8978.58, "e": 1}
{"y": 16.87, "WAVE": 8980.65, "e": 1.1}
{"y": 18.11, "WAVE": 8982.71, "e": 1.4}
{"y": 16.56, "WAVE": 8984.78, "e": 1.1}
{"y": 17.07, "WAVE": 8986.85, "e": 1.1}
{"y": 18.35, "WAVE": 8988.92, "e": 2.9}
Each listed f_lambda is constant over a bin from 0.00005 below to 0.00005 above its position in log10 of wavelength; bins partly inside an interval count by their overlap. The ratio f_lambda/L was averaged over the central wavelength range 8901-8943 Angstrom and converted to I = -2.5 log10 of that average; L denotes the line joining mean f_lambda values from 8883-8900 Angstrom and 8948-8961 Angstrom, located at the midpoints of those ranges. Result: 0.08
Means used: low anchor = 19.2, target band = 18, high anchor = 19.6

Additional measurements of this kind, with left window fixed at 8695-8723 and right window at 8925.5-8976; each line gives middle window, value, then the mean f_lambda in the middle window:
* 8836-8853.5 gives 0.02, 18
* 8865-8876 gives 0.05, 17.5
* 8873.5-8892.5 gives -0.02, 18.8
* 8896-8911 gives -0.04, 19.2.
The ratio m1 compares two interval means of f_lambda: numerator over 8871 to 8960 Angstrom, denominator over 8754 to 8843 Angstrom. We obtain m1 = 1.05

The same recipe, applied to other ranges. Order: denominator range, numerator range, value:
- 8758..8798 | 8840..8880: 1.08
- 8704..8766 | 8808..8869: 1.05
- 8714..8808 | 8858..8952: 1.06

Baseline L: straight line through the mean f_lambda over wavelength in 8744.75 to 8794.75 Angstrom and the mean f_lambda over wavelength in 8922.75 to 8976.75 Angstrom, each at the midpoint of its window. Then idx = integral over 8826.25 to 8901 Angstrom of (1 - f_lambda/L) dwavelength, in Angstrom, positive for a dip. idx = -3.6 Angstrom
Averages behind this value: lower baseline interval 17.3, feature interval 18.8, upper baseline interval 18.5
